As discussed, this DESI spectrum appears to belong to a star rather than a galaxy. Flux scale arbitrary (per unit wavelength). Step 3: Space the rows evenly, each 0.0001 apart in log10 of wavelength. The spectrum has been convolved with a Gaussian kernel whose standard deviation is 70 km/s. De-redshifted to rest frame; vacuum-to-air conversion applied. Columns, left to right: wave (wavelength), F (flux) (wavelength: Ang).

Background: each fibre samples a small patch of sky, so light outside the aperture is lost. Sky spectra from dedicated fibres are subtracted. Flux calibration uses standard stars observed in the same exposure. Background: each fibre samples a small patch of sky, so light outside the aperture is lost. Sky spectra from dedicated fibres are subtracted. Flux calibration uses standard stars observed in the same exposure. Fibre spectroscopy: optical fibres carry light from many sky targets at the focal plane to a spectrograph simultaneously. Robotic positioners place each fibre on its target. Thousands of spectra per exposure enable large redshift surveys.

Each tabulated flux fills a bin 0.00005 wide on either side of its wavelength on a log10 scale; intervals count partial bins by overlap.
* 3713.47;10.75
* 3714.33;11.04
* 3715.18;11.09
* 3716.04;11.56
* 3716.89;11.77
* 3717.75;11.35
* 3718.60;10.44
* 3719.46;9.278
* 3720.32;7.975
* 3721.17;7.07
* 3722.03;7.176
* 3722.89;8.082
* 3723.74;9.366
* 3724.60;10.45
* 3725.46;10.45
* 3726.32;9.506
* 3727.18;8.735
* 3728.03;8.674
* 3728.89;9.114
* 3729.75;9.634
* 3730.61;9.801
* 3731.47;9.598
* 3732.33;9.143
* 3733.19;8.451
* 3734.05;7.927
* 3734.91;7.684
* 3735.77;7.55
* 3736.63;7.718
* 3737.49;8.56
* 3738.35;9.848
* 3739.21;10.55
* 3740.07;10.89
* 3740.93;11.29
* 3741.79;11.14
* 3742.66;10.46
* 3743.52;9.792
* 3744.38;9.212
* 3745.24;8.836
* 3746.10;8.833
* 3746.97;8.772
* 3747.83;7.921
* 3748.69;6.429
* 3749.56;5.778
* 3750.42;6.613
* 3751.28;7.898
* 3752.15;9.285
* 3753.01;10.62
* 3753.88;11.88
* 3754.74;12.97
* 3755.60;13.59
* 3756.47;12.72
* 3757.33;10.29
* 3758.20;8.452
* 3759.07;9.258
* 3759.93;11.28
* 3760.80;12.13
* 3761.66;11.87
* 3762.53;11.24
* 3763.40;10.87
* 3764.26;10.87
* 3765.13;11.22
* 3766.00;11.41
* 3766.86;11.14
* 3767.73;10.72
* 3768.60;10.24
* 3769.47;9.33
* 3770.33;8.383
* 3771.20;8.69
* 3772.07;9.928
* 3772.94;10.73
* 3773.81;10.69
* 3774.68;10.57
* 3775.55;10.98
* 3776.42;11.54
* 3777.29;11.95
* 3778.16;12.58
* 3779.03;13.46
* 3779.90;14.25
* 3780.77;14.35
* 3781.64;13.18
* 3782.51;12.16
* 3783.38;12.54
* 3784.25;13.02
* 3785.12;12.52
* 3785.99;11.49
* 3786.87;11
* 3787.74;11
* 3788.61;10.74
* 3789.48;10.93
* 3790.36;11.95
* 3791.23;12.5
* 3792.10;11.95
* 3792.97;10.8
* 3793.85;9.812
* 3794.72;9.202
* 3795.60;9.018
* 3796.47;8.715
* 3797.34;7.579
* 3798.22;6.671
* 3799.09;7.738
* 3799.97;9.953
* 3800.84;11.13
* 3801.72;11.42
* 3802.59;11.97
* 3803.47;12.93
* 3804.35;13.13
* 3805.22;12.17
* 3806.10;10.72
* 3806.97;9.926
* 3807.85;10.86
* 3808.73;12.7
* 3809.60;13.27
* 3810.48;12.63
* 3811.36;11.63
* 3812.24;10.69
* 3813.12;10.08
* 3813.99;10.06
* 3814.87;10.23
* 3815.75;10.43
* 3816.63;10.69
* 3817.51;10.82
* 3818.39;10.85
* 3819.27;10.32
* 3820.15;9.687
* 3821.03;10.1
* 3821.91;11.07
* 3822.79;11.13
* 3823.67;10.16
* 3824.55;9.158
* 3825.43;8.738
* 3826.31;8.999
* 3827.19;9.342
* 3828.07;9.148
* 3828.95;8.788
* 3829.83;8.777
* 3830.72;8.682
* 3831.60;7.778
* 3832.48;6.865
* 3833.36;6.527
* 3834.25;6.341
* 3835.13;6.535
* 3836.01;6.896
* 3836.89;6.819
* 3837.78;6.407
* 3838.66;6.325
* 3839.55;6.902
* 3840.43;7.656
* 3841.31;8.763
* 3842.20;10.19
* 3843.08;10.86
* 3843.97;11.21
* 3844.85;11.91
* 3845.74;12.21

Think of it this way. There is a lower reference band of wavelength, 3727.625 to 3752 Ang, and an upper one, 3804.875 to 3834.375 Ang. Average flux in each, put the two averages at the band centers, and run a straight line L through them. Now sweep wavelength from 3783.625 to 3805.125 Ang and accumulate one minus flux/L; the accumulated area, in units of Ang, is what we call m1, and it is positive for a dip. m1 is -2.5 Ang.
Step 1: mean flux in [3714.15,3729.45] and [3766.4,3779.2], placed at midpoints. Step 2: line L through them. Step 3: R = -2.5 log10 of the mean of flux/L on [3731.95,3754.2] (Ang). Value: 0.13 mag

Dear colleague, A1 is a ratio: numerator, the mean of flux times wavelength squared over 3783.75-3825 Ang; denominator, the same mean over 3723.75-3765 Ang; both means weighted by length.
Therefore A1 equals 1.1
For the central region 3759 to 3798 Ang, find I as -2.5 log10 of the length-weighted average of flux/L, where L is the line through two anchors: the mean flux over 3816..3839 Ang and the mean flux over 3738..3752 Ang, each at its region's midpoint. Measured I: -0.239 mag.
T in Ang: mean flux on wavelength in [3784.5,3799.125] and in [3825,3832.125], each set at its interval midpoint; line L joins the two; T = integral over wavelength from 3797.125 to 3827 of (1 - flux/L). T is -3.6 Ang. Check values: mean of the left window 10.3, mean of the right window 8.76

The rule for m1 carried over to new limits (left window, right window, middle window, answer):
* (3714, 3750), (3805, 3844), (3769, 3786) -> -4.10 Ang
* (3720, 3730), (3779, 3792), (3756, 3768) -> -0.01 Ang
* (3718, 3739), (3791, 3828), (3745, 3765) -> -1.16 Ang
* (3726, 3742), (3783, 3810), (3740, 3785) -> -2.88 Ang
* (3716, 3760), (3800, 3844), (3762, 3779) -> -2.15 Ang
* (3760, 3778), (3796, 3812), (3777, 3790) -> -1.87 Ang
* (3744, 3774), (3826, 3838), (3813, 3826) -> -3.39 Ang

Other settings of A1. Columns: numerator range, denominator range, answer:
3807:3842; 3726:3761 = 1.03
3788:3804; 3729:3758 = 1.12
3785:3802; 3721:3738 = 1.21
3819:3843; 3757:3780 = 0.81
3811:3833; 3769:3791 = 0.86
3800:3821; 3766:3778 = 1.09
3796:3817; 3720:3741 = 1.24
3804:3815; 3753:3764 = 1.03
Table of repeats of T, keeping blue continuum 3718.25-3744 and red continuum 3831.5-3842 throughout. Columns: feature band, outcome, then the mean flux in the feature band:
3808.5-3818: -4.6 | 11.2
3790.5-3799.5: -1.8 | 9.49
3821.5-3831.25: -2.9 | 9.44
